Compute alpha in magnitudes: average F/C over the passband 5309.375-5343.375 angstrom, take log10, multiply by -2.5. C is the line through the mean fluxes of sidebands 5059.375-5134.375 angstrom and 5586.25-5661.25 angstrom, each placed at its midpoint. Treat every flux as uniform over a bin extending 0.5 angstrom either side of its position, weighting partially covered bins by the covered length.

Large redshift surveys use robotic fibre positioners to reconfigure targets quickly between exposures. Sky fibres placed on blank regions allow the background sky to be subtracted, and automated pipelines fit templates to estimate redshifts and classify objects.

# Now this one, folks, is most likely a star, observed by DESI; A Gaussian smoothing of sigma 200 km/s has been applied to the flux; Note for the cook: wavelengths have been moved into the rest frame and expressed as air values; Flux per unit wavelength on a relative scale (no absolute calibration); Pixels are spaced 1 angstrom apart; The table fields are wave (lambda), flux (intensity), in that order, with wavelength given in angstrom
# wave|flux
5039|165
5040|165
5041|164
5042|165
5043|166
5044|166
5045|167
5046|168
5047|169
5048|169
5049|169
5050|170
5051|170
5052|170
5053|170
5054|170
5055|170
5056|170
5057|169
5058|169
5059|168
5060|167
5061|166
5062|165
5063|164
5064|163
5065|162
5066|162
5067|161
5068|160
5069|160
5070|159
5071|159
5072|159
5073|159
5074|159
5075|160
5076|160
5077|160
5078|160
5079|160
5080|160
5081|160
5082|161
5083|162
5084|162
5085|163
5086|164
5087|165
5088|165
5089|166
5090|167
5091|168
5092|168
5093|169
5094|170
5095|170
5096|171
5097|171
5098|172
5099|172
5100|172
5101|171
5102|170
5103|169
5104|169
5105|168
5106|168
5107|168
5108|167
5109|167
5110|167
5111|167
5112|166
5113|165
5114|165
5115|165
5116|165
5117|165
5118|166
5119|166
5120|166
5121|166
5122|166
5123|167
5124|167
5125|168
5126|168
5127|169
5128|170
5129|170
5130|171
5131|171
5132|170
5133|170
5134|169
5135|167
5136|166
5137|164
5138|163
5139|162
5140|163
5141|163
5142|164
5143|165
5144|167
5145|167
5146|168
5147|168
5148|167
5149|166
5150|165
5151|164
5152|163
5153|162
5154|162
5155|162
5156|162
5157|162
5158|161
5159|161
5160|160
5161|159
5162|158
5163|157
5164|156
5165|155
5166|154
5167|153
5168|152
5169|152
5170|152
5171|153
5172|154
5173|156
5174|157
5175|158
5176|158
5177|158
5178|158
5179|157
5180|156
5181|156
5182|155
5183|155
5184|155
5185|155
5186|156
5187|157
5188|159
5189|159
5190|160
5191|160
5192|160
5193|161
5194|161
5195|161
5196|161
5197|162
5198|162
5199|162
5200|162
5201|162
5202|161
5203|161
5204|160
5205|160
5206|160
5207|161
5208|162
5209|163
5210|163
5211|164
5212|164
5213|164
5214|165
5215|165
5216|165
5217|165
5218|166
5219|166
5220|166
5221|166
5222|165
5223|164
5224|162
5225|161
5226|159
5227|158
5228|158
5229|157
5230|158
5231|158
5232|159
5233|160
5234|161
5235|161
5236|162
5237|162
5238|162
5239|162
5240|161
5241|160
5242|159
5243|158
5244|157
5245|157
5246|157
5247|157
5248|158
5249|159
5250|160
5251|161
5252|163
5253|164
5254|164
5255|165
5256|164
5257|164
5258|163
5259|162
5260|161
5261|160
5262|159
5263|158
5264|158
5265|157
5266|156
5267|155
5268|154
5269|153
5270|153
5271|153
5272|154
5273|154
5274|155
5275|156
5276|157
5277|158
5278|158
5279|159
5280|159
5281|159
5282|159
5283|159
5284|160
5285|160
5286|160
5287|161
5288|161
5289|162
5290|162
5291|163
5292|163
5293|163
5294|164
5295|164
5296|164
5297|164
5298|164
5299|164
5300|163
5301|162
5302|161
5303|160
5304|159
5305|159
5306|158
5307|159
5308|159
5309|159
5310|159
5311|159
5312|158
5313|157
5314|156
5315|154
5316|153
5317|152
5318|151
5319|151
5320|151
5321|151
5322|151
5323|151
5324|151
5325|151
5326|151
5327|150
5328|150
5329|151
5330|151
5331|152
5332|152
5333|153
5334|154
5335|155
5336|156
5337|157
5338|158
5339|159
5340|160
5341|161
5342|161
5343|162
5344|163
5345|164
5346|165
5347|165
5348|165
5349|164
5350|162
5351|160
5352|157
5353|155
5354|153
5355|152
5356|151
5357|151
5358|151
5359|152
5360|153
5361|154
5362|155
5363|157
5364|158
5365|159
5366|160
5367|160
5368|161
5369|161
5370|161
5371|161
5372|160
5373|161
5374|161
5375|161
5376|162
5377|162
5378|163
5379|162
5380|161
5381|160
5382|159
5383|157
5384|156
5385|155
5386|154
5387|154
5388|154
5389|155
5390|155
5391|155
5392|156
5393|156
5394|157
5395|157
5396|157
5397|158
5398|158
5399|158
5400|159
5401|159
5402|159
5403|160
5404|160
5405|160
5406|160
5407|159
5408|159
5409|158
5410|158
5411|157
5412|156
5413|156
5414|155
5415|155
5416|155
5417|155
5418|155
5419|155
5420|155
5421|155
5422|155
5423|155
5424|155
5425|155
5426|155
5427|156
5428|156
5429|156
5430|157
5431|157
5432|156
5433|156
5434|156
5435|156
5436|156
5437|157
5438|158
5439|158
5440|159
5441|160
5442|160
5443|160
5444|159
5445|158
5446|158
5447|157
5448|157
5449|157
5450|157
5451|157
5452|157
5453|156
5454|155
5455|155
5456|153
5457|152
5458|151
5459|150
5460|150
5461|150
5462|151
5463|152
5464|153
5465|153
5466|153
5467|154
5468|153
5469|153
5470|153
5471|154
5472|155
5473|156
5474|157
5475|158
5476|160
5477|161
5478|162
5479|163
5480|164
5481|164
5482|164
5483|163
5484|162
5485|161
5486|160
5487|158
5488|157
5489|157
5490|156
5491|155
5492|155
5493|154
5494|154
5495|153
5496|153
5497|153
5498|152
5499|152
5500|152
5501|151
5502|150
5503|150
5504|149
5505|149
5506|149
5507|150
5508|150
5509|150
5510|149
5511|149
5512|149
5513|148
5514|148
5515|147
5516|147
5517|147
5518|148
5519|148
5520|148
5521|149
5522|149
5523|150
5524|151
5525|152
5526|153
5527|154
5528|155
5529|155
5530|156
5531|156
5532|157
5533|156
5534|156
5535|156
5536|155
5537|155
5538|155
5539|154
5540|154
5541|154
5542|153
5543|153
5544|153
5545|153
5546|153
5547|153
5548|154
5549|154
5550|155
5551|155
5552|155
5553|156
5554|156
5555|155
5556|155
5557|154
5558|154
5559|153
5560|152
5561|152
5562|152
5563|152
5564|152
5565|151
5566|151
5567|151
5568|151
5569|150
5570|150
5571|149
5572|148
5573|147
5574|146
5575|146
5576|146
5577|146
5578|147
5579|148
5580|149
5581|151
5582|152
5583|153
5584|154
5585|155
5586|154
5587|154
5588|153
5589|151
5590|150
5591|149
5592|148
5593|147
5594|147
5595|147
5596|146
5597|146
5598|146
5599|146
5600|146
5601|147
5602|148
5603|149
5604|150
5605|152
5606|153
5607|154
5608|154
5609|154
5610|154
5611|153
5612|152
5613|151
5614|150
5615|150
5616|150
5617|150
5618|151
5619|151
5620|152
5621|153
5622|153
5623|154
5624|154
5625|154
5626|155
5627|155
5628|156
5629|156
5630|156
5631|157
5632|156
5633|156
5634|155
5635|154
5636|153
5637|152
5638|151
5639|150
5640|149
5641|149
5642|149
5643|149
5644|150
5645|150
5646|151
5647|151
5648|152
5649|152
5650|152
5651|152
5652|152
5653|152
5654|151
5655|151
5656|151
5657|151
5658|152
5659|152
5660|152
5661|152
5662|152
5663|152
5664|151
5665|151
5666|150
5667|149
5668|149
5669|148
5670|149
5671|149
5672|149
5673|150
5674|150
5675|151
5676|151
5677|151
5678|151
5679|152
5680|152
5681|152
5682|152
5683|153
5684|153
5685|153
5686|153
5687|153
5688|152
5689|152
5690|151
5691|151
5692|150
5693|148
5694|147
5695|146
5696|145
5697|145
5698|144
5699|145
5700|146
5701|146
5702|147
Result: 0.04 mag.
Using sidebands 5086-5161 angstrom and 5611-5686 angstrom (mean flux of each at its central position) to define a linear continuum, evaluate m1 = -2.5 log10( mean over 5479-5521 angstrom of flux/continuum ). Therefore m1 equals 0.020 mag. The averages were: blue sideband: 167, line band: 153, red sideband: 152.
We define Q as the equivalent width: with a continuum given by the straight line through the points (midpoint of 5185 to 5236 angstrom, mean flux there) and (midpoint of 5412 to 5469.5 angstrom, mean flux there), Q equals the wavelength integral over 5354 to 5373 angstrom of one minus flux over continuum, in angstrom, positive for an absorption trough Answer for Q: 0.1 angstrom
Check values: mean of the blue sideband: 161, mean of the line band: 157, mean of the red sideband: 155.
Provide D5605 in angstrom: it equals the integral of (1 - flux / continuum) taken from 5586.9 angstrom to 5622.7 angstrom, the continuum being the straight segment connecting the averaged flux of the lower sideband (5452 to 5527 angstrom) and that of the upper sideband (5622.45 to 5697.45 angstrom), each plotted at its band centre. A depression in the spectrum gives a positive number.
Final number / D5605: 0.5 angstrom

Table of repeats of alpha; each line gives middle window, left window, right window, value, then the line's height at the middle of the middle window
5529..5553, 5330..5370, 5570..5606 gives -0.028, 151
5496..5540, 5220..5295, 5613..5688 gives 0.021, 154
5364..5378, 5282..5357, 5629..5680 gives -0.027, 157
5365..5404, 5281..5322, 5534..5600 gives -0.013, 157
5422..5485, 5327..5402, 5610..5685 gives -0.005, 156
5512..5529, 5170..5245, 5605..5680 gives 0.031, 154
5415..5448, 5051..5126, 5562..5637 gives -0.005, 156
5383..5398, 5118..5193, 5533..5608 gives 0.000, 156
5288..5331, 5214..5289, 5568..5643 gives 0.008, 158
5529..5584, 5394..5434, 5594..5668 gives 0.006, 153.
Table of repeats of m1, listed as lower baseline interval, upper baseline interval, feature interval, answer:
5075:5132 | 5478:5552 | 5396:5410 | -0.012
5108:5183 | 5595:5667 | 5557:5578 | 0.022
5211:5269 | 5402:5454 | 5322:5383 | 0.008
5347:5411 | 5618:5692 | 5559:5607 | 0.027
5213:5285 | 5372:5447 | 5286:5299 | -0.024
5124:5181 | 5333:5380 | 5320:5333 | 0.057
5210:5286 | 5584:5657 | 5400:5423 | -0.006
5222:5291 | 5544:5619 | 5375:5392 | -0.012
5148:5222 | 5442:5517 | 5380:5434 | -0.006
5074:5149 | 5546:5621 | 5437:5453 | -0.018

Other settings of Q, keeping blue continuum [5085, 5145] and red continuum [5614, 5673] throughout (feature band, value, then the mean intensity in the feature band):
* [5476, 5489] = -0.4 angstrom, 161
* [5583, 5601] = 0.5 angstrom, 149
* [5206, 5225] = 0.0 angstrom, 164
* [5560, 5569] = 0.2 angstrom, 151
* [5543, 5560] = 0.0 angstrom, 154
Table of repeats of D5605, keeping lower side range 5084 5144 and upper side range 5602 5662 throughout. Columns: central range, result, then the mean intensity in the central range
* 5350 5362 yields 0.47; 154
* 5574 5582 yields 0.31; 148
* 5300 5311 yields 0.14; 160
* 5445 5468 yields 0.47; 154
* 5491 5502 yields 0.23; 153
